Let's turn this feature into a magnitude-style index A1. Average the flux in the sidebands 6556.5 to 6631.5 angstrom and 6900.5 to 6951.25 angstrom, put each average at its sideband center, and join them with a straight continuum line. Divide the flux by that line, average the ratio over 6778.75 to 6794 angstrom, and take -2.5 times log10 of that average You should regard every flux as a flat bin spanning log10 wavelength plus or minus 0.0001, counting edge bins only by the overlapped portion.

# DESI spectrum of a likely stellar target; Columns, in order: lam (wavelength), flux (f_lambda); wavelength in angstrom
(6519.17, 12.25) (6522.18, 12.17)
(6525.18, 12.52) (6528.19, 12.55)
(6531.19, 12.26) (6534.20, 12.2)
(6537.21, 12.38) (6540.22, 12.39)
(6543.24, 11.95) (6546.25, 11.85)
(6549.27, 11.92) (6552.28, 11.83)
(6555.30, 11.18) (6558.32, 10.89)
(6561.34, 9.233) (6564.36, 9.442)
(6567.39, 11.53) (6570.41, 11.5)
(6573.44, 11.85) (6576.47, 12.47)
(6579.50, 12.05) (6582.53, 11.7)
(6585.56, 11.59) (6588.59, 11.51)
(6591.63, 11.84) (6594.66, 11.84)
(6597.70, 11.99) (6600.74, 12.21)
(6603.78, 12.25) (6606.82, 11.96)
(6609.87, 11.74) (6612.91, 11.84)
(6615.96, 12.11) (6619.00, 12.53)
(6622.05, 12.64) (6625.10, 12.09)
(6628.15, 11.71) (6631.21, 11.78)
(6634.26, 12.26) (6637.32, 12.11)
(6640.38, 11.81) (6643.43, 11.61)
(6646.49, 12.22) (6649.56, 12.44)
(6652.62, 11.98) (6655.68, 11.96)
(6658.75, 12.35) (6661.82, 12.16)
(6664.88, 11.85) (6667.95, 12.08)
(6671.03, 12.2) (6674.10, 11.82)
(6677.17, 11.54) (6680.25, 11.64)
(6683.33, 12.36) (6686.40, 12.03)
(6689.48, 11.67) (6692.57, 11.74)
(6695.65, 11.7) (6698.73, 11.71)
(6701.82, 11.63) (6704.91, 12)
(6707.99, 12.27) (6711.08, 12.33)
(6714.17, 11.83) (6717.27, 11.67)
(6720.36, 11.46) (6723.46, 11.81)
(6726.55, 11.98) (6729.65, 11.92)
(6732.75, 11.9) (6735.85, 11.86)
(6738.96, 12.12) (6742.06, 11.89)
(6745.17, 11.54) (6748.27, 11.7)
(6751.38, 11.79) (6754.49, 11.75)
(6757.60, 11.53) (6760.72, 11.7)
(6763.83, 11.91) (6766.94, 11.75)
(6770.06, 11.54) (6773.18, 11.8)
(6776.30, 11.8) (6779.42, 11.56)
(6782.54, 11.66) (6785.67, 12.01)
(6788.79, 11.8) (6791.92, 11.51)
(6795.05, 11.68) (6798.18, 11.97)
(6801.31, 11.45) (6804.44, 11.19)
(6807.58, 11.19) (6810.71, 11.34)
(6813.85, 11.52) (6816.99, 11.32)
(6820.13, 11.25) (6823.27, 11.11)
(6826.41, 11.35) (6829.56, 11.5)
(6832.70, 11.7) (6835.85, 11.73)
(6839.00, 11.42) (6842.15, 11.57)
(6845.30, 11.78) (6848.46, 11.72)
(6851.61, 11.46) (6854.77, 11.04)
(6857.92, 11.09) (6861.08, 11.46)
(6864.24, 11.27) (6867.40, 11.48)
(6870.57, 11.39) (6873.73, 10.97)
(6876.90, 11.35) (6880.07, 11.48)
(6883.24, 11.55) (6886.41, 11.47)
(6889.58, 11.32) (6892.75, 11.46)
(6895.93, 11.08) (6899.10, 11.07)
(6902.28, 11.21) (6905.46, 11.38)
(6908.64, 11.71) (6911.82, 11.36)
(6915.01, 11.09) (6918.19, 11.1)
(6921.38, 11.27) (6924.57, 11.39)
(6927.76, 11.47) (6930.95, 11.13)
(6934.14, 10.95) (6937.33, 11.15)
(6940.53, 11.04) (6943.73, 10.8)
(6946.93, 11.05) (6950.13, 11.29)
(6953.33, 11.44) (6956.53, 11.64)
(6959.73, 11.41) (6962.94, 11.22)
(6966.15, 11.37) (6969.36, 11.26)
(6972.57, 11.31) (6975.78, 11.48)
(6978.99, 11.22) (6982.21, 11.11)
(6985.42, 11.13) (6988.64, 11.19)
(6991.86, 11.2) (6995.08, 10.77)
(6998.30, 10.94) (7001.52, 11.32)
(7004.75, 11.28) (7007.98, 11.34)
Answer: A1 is -0.03 mag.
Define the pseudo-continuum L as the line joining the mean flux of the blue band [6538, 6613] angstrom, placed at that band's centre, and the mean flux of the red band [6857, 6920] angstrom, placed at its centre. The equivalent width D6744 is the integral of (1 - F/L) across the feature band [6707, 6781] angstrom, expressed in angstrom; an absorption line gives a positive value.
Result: -2.2 angstrom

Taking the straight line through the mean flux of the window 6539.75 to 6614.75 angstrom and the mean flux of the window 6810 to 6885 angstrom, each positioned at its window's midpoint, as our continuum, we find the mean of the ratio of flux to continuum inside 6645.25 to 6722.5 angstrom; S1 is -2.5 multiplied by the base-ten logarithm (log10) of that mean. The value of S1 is -0.04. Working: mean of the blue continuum 11.6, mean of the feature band 11.9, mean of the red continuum 11.4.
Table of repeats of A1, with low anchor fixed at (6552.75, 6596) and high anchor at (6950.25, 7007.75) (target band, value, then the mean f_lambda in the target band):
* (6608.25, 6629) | -0.07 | 12.1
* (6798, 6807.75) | -0.01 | 11.4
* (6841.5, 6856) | -0.02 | 11.5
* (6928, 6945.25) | 0.02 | 11.1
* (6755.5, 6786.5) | -0.04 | 11.7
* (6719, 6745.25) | -0.05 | 11.8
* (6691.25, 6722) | -0.05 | 11.8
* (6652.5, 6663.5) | -0.07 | 12.1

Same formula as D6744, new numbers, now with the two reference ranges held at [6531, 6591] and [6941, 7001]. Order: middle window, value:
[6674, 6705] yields -0.9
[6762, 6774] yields -0.4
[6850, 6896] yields -0.1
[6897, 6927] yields -0.1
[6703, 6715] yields -0.7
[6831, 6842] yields -0.3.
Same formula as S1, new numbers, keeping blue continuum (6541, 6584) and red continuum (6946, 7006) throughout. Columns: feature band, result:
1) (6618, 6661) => -0.07 mag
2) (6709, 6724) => -0.05 mag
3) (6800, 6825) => 0.00 mag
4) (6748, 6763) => -0.04 mag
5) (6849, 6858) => 0.00 mag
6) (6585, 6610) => -0.05 mag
